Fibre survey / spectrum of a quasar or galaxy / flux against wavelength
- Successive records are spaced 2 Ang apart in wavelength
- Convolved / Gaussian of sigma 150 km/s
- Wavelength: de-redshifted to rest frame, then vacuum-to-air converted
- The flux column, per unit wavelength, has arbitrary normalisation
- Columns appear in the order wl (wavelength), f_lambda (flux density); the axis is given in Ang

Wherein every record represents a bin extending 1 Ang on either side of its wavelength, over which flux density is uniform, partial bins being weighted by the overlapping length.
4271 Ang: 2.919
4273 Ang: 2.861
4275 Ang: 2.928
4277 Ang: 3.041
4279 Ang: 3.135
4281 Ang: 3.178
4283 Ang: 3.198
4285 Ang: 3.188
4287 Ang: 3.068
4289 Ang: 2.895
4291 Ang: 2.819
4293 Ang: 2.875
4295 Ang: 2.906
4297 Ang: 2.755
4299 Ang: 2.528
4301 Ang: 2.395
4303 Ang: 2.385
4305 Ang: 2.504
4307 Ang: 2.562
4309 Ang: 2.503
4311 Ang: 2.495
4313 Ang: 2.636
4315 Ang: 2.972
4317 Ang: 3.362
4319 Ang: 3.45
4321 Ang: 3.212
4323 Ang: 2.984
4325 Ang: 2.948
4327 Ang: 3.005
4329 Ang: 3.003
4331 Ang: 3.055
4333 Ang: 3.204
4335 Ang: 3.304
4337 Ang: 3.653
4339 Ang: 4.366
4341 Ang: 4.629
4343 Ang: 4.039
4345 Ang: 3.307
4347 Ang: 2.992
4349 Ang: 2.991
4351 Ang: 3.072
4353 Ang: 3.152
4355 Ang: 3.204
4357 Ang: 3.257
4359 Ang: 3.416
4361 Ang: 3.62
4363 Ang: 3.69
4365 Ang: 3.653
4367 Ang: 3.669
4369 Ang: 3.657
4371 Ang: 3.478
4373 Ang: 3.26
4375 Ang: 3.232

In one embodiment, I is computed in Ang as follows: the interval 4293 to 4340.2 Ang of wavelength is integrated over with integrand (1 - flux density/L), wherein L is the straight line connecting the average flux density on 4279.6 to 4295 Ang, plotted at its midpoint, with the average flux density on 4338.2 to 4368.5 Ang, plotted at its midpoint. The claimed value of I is 4.2 Ang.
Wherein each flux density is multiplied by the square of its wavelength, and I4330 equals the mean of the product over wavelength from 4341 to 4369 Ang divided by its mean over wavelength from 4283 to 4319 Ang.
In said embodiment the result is 1.27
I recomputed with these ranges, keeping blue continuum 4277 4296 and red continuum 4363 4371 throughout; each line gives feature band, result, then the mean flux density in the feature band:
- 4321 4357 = 0.9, 3.34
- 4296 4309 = 2.6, 2.52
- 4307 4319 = 1.5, 2.83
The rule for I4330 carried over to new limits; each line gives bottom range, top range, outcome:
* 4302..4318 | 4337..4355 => 1.35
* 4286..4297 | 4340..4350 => 1.27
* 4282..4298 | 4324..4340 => 1.14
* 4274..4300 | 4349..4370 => 1.19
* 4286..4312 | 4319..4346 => 1.31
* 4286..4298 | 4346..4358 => 1.11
